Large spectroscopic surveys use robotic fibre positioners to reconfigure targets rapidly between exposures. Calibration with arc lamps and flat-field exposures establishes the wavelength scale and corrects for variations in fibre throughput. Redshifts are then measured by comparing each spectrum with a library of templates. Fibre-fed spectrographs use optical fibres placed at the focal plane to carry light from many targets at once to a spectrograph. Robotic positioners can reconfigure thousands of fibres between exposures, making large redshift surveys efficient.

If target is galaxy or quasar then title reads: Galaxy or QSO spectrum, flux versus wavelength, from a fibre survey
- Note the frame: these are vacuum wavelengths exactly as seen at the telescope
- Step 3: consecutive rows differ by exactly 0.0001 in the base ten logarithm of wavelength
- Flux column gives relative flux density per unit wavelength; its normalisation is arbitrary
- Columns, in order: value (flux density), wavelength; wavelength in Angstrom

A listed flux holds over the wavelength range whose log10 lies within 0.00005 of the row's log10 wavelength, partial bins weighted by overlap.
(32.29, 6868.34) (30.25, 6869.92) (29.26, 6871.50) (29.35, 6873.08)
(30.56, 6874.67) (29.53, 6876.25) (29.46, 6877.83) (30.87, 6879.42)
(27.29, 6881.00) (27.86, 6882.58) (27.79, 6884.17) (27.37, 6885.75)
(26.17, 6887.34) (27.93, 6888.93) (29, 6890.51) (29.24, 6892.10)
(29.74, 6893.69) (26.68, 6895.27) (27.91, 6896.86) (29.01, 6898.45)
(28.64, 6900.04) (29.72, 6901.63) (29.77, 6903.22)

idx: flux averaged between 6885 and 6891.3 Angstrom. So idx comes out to 27.6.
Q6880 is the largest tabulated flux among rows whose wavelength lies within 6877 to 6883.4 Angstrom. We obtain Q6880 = 30.87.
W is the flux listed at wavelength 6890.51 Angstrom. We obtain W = 29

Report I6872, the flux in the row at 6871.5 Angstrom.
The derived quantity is 29.26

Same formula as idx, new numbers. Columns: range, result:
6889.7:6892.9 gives 29.1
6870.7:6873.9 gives 29.3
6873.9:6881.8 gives 29.6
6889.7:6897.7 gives 28.5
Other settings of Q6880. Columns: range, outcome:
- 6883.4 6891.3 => 29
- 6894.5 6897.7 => 27.91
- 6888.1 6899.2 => 29.74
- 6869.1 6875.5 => 30.56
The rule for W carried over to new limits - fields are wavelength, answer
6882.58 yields 27.86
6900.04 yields 28.64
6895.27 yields 26.68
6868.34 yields 32.29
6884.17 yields 27.79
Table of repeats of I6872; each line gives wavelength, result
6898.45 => 29.01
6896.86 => 27.91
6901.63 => 29.72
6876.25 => 29.53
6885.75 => 27.37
